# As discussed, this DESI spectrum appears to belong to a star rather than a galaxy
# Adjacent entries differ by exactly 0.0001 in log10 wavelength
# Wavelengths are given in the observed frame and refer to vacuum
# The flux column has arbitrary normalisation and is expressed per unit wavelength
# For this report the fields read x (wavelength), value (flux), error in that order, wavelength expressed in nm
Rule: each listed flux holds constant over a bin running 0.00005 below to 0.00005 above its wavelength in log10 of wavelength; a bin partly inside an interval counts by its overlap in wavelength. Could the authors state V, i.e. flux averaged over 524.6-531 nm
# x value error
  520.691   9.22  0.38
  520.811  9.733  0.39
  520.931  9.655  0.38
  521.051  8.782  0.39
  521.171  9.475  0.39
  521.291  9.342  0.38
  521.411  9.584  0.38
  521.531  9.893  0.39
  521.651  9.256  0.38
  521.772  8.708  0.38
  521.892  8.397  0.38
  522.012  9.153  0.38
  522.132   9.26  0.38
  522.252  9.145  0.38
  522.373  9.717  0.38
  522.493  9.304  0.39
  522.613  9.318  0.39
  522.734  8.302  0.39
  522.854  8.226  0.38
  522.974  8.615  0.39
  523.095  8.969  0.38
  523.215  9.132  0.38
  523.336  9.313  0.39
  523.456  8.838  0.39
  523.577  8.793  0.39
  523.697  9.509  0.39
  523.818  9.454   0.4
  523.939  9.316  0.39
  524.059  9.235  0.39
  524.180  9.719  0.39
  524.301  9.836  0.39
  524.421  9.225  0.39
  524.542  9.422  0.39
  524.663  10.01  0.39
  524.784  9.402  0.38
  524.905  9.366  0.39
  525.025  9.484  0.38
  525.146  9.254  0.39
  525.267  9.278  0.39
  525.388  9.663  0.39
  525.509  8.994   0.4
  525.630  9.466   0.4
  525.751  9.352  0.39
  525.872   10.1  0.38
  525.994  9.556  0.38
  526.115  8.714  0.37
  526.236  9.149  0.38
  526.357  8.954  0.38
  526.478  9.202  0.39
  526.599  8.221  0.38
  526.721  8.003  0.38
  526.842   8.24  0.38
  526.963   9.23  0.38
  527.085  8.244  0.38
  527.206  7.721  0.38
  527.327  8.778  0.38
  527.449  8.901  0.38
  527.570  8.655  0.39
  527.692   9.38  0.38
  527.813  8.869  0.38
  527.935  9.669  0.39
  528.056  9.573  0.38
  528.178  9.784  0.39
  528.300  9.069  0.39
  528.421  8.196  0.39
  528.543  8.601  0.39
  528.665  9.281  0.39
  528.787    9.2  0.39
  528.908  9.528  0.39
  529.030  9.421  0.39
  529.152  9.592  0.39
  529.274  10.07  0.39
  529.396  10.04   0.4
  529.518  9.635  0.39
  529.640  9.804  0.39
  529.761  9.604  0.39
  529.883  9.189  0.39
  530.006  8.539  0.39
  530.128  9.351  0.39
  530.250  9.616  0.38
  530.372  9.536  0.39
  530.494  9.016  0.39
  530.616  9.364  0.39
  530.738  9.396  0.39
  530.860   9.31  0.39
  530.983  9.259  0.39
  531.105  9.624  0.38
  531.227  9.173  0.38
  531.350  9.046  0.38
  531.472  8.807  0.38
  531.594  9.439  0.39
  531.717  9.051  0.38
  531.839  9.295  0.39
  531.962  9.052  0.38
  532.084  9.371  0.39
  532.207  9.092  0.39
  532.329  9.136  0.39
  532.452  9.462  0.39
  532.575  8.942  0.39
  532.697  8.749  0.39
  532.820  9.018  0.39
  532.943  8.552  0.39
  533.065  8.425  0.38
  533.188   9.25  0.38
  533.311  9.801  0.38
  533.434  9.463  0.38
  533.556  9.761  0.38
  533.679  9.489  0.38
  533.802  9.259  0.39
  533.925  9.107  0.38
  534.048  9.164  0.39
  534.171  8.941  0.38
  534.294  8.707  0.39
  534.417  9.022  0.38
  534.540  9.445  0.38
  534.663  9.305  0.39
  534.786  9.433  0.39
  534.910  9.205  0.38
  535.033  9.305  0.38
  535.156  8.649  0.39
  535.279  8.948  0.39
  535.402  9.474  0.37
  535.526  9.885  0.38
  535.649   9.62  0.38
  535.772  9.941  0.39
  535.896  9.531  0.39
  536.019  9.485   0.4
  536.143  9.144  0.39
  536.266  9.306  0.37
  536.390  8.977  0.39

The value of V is 9.2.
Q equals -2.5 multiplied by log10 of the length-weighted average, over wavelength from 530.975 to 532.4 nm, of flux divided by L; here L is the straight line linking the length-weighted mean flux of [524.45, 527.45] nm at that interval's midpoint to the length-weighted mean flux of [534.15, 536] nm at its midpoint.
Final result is 0.00 mag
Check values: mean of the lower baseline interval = 9.07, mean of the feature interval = 9.2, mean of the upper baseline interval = 9.31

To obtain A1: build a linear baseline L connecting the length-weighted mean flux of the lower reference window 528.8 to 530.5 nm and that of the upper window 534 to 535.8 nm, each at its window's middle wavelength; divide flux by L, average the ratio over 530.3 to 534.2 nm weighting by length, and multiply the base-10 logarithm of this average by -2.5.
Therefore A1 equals 0.02 mag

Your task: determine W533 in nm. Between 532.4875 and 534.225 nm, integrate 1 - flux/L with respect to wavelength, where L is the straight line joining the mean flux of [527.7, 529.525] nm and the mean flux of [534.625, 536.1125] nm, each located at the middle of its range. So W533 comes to 0.04 nm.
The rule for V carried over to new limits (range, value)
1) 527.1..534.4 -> 9.2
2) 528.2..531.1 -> 9.34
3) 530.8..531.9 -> 9.22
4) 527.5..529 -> 9.16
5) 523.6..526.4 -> 9.41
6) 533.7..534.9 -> 9.16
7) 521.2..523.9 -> 9.11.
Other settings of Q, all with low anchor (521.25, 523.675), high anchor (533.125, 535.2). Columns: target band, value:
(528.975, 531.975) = -0.02 mag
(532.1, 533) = 0.03 mag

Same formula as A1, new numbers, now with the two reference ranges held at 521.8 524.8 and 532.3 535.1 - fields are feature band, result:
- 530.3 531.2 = -0.02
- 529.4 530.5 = -0.03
